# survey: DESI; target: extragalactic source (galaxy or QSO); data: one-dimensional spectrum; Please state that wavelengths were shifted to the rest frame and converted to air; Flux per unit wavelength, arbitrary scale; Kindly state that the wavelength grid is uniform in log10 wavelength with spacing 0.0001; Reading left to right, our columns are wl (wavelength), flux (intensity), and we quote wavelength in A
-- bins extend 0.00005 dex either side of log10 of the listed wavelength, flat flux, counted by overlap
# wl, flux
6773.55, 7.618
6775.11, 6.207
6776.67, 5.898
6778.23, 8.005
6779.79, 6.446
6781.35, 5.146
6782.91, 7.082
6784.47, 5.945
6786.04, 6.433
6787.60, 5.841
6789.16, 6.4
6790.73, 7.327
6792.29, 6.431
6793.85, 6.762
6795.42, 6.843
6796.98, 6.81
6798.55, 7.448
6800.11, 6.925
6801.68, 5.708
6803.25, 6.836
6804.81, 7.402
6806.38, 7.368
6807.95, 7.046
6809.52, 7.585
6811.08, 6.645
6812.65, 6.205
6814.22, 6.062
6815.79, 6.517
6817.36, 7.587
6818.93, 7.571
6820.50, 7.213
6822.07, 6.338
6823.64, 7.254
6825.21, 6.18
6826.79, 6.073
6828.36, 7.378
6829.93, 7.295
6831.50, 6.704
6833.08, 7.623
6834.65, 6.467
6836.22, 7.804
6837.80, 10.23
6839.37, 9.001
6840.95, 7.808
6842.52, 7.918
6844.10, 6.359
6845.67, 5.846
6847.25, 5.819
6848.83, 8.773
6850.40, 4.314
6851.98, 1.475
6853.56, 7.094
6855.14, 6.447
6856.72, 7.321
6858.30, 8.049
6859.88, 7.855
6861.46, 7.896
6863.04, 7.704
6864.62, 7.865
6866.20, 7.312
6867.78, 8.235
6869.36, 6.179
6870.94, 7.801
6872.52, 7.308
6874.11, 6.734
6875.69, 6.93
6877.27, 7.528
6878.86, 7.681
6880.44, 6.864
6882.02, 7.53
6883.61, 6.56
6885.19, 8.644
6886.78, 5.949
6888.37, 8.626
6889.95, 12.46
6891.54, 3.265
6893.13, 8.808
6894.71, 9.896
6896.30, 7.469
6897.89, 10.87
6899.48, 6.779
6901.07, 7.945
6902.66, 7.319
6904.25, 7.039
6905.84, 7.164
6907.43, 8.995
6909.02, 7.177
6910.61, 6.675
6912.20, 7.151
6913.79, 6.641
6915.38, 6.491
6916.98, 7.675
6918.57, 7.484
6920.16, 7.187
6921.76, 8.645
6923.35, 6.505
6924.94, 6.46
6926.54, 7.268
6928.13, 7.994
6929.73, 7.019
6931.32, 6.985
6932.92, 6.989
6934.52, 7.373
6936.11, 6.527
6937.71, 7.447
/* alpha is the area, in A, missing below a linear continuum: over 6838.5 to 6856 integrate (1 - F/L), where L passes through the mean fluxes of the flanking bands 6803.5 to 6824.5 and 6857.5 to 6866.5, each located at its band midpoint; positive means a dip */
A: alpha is 2.5 A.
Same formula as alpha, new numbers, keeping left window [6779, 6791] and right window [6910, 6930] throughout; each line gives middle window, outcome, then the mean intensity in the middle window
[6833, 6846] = -2.1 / 7.74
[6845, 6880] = -0.6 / 6.92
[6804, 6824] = -1.5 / 6.98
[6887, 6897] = -1.9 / 8.29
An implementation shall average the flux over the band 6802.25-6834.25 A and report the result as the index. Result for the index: 6.93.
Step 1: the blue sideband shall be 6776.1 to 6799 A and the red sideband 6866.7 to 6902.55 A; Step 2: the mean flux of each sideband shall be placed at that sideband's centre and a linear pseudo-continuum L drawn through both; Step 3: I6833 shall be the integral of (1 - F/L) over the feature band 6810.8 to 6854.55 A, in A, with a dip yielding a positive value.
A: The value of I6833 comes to 1.6 A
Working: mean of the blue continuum 6.58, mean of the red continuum 7.72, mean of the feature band 6.84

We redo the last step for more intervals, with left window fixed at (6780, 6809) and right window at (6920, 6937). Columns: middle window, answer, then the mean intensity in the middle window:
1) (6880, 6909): -3.5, 7.89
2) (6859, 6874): -1.3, 7.54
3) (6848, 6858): 1.3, 6.01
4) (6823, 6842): -1.9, 7.49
